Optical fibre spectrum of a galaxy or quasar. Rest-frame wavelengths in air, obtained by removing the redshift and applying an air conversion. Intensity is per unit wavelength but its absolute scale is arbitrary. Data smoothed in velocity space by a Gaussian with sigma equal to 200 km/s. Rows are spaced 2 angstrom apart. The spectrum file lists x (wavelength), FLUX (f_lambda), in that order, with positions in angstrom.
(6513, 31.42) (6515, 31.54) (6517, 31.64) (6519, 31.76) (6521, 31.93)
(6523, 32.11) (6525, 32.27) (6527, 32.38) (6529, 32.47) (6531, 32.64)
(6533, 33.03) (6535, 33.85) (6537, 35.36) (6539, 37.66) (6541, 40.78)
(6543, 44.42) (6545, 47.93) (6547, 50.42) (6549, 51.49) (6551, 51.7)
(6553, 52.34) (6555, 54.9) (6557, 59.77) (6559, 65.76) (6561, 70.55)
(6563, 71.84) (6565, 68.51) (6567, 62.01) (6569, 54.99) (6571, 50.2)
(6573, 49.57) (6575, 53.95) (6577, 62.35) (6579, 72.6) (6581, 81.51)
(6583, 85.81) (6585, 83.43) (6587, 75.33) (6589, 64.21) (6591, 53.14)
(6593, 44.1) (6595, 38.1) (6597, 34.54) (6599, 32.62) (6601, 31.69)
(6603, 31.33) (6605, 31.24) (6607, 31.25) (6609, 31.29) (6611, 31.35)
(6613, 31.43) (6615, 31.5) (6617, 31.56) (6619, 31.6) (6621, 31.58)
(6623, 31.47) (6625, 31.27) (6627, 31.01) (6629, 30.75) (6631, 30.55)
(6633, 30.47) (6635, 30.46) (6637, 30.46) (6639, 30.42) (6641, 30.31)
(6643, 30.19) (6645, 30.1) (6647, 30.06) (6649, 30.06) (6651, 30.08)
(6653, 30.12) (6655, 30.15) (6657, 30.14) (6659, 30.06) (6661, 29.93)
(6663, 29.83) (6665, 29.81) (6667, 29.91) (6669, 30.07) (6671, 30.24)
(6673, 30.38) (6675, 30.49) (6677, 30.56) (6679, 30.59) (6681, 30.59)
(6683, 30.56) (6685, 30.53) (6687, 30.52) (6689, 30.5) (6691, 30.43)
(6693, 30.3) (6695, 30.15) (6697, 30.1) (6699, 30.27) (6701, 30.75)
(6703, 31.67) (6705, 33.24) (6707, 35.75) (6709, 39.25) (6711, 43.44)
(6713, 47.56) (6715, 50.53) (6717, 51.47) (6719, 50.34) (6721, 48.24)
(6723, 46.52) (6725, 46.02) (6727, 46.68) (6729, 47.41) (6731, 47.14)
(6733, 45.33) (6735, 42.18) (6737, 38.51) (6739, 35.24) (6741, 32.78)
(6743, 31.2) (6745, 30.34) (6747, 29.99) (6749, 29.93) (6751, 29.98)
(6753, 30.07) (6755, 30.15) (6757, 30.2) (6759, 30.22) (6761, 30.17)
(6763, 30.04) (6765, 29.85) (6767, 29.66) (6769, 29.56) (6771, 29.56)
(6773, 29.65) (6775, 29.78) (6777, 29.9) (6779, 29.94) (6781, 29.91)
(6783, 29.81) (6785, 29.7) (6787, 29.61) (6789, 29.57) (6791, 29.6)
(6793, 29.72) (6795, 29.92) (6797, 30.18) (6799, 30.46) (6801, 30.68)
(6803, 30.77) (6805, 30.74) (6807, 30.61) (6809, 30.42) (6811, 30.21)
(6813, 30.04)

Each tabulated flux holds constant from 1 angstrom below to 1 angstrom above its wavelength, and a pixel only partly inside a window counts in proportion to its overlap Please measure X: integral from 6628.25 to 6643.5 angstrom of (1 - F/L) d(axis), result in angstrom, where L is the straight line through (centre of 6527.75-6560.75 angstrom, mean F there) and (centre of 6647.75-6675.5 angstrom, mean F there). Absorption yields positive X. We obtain 1.4 angstrom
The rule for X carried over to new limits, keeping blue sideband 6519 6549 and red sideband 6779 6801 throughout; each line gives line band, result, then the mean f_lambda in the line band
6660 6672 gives 1.3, 30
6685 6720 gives -4.7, 36.7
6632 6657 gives 2.8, 30.2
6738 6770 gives 0.4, 30.6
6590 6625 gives 1.1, 34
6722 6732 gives -4.7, 46.8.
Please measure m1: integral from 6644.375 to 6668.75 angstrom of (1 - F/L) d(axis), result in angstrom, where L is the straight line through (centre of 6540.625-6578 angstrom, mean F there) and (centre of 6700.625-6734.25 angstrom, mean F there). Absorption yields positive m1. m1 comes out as 9.3 angstrom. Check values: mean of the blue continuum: 56.2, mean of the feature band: 30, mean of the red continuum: 43.8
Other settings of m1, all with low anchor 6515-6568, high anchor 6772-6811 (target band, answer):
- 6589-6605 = 1.1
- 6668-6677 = 1.7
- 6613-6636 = 5.3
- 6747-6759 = 0.9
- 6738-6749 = 0.4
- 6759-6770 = 0.6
